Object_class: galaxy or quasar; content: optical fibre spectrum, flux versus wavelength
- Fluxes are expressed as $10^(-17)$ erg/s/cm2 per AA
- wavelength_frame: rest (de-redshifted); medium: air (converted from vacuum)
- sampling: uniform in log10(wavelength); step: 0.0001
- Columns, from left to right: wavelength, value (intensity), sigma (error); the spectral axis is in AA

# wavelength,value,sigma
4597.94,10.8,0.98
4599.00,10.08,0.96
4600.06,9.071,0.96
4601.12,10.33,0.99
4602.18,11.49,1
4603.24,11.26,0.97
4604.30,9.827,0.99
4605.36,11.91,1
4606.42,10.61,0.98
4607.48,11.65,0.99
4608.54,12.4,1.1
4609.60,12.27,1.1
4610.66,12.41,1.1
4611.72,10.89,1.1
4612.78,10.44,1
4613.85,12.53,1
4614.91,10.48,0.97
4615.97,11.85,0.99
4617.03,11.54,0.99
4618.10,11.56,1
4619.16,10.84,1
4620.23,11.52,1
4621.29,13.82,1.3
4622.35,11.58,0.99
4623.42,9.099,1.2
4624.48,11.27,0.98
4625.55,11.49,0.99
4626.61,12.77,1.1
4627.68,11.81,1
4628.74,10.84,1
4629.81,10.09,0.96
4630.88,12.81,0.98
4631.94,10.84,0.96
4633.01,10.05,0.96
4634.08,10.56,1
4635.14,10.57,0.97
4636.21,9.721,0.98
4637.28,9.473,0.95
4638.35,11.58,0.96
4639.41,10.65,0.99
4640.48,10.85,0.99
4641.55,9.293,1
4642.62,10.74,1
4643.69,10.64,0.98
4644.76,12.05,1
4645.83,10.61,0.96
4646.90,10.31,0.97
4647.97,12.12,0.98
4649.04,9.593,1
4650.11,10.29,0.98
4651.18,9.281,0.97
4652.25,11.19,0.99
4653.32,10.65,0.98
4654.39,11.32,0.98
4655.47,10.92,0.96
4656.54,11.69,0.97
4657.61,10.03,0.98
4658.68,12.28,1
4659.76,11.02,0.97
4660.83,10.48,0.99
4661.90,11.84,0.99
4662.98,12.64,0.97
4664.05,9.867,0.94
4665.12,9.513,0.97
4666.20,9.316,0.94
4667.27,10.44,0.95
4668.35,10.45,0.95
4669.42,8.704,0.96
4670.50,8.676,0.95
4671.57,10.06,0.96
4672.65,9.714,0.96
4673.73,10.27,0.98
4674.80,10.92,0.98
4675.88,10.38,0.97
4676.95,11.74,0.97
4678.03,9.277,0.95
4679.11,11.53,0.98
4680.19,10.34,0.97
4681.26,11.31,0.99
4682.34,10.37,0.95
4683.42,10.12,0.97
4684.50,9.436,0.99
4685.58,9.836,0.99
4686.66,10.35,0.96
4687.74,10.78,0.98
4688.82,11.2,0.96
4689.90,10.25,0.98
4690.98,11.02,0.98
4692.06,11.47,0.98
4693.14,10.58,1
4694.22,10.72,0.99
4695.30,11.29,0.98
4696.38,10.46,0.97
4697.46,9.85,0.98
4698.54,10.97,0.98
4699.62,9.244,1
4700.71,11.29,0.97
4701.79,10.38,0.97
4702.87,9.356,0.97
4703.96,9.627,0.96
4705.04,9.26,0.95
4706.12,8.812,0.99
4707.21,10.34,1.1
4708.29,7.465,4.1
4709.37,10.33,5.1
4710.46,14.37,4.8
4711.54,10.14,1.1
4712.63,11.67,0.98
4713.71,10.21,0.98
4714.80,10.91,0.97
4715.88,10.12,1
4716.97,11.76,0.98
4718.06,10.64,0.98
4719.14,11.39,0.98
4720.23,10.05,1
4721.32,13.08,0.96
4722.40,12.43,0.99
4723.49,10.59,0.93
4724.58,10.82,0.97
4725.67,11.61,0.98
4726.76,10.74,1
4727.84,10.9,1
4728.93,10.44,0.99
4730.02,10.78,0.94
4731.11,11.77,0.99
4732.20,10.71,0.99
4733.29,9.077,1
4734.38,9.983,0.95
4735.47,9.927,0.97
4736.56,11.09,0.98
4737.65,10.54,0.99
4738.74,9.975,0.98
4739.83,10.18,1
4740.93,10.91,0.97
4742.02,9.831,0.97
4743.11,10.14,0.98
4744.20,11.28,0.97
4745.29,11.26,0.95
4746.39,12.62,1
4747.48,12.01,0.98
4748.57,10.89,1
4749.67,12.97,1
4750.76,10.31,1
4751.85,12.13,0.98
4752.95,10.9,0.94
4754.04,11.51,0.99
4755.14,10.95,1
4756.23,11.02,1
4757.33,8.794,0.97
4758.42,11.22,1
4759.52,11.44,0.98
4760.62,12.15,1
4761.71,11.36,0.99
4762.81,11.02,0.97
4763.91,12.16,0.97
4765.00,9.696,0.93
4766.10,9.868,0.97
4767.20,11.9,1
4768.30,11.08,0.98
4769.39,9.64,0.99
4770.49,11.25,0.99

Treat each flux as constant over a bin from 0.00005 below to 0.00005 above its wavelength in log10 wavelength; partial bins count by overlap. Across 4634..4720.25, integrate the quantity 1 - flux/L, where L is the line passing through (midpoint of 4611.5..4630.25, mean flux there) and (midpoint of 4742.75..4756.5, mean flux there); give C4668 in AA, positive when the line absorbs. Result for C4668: 6.7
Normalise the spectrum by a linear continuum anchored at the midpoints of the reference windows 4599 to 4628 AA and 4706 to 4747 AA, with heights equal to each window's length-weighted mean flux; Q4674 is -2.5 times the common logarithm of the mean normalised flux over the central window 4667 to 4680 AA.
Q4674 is 0.09 mag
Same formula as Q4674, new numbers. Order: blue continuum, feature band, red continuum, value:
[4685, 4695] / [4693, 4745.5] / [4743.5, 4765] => 0.039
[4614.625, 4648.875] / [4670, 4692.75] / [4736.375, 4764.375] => 0.063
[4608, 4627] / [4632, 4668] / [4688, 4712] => 0.046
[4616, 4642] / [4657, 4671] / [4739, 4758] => 0.063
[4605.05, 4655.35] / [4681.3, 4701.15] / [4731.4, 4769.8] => 0.046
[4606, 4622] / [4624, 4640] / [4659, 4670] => 0.026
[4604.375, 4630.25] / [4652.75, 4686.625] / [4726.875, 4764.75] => 0.077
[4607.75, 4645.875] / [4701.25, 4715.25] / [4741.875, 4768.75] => 0.096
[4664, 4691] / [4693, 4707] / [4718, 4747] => 0.036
